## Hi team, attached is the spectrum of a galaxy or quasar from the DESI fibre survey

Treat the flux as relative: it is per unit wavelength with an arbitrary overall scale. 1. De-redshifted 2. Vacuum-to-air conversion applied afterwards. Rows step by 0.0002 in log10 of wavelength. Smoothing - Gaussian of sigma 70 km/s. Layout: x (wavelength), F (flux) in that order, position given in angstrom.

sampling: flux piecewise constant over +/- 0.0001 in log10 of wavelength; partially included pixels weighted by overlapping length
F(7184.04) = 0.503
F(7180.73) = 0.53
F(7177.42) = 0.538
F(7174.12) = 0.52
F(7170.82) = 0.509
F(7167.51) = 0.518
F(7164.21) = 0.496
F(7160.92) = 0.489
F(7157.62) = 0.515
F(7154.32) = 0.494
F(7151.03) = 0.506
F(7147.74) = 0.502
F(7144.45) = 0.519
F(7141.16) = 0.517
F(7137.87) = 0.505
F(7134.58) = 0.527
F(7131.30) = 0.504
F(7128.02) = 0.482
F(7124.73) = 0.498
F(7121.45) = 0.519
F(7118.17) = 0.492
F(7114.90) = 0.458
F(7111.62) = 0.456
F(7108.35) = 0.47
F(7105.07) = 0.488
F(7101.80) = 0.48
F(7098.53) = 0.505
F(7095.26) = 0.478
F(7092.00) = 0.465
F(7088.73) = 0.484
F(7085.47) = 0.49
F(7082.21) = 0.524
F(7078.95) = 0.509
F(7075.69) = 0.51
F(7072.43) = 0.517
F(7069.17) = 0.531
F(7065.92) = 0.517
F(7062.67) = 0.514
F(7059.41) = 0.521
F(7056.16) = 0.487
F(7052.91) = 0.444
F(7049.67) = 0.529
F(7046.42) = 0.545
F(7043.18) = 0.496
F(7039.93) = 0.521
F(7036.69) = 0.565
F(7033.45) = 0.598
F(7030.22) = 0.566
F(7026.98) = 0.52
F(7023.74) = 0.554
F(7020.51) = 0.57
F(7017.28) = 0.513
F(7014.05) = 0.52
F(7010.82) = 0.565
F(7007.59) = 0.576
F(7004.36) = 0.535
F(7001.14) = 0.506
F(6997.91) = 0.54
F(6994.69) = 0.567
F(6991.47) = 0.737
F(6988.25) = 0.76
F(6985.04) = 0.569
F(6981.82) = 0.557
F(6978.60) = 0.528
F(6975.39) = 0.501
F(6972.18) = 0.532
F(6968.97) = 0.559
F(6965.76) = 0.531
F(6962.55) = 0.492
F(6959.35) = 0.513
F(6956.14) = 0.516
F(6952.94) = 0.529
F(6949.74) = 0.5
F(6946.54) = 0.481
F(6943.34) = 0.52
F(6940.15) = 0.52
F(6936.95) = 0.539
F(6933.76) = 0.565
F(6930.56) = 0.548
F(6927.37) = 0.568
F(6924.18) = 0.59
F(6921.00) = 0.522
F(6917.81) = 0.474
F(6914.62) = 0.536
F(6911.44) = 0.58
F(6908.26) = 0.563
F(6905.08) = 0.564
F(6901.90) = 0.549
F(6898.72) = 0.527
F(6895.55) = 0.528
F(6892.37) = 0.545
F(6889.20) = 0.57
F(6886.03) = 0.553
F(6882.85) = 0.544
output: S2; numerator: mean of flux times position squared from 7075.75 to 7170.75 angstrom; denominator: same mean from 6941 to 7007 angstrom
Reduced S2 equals 0.94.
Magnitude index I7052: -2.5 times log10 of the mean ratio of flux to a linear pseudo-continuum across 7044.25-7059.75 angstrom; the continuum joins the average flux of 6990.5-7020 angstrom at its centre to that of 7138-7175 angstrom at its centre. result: 0.08 mag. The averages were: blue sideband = 0.559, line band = 0.504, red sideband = 0.507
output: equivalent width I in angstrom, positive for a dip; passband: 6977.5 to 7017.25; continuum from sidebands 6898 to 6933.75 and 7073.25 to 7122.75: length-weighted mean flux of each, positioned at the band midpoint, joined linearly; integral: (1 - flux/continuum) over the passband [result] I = -4.3 angstrom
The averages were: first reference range 0.549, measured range 0.578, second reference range 0.489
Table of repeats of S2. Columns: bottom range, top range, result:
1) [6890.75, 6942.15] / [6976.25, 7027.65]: 1.07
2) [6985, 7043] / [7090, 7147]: 0.89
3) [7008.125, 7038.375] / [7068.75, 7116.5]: 0.90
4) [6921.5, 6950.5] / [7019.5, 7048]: 1.05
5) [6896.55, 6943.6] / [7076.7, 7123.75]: 0.94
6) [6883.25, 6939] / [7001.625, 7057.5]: 1.01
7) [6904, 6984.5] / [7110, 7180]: 1.00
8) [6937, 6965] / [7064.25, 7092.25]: 1.03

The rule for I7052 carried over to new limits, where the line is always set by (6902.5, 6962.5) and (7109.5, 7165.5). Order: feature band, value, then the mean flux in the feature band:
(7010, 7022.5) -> -0.04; 0.541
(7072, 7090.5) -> 0.01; 0.505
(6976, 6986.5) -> -0.04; 0.546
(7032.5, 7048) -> -0.06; 0.543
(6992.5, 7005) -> -0.05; 0.546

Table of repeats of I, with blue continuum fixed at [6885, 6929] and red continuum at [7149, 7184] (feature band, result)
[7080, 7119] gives 2.8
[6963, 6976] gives 0.2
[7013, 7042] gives -0.9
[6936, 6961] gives 1.3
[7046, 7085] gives 1.1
